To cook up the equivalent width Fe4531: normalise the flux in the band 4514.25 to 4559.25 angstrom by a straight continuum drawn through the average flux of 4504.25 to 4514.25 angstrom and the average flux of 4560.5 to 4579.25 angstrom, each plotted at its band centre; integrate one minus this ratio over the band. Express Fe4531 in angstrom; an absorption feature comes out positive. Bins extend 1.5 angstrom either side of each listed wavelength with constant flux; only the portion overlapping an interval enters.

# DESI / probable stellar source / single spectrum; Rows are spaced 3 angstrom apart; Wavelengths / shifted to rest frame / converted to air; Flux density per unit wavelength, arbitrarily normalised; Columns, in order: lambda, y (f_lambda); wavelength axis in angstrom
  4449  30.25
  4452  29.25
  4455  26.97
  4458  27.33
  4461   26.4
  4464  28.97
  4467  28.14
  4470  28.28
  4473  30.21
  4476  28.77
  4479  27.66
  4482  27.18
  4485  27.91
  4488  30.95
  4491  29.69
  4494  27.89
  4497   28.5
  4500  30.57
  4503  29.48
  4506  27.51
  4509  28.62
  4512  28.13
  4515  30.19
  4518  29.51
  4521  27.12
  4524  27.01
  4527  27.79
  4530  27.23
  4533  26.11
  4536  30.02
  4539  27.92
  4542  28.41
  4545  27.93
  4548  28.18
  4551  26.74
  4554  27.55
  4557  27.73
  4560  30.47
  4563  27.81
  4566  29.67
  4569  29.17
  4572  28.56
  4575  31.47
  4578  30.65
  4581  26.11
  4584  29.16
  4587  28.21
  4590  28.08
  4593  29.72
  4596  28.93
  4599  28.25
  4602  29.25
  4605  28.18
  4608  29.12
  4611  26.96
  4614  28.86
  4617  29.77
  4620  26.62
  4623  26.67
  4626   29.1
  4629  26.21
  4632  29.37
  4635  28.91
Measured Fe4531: 1.4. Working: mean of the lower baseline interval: 28.3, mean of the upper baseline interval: 29.6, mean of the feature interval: 28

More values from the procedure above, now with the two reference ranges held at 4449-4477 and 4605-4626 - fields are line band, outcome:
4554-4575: -0.6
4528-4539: 0.2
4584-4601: -0.3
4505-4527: 0.0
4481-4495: -0.2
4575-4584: -0.3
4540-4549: 0.0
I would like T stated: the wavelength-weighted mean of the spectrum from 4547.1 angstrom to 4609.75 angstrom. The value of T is 28.7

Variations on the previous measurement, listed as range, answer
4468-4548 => 28.5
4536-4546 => 28.4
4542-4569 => 28.3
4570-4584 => 29.2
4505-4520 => 28.8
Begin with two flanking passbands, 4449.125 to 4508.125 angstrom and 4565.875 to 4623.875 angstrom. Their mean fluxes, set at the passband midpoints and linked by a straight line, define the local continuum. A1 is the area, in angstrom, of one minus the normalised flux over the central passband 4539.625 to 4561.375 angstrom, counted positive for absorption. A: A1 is 0.4 angstrom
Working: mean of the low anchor 28.6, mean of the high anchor 28.7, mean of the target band 28.1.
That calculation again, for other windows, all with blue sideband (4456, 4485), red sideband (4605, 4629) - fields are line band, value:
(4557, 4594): -1.29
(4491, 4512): -0.54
